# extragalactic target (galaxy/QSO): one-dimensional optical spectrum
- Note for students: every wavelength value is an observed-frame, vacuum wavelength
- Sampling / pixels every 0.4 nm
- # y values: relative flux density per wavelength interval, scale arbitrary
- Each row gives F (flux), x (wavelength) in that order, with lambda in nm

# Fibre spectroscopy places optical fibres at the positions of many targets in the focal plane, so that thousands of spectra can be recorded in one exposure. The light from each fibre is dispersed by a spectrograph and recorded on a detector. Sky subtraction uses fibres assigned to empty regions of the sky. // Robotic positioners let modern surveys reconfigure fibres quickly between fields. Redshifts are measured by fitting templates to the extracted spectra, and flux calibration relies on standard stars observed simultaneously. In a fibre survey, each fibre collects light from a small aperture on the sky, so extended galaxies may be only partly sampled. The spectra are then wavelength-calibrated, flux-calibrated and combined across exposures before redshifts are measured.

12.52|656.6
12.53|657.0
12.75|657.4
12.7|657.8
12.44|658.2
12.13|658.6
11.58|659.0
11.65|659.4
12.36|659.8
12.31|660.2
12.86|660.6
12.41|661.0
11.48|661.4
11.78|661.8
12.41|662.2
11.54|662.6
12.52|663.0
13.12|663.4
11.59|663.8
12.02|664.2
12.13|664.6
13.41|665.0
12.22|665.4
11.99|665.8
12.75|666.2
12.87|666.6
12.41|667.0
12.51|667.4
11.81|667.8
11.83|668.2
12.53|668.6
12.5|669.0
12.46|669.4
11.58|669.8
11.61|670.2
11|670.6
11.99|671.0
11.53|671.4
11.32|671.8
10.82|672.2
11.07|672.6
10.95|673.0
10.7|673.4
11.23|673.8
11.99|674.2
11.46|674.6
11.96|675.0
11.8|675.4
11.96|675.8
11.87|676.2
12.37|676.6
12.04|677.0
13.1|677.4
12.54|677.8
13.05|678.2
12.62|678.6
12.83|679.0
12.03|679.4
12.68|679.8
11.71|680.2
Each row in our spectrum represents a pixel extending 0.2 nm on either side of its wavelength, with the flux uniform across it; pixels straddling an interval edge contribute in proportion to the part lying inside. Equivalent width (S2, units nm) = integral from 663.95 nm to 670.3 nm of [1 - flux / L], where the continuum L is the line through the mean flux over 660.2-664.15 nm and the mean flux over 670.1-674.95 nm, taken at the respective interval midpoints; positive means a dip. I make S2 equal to -0.28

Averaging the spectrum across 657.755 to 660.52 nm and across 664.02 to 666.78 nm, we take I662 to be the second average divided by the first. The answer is 1.0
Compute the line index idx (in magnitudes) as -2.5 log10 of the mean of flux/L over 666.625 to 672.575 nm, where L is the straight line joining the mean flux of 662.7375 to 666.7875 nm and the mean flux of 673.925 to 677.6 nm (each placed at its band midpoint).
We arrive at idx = 0.04 mag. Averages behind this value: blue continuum 12.4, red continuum 12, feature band 11.9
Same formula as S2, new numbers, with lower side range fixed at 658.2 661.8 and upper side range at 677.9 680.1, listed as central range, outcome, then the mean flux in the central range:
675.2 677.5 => 0.069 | 12.2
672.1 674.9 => 0.278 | 11.2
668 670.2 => 0.037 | 12.1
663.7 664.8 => 0.024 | 11.9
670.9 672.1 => 0.085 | 11.5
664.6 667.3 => -0.069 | 12.6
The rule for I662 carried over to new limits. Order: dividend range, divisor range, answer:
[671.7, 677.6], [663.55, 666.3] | 0.95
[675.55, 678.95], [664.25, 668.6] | 1.01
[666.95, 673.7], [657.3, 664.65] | 0.96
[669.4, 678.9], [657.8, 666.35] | 0.96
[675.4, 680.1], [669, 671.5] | 1.06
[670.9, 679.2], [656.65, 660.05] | 0.97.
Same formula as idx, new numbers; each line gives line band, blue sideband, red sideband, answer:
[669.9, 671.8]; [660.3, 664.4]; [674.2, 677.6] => 0.05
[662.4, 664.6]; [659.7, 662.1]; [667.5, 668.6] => 0.00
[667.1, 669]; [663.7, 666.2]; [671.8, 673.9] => -0.04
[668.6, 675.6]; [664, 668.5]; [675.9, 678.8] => 0.08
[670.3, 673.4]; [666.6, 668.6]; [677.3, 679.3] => 0.11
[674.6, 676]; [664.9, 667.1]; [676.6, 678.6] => 0.07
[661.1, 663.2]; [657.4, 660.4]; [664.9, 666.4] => 0.04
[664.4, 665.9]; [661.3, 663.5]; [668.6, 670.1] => -0.03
